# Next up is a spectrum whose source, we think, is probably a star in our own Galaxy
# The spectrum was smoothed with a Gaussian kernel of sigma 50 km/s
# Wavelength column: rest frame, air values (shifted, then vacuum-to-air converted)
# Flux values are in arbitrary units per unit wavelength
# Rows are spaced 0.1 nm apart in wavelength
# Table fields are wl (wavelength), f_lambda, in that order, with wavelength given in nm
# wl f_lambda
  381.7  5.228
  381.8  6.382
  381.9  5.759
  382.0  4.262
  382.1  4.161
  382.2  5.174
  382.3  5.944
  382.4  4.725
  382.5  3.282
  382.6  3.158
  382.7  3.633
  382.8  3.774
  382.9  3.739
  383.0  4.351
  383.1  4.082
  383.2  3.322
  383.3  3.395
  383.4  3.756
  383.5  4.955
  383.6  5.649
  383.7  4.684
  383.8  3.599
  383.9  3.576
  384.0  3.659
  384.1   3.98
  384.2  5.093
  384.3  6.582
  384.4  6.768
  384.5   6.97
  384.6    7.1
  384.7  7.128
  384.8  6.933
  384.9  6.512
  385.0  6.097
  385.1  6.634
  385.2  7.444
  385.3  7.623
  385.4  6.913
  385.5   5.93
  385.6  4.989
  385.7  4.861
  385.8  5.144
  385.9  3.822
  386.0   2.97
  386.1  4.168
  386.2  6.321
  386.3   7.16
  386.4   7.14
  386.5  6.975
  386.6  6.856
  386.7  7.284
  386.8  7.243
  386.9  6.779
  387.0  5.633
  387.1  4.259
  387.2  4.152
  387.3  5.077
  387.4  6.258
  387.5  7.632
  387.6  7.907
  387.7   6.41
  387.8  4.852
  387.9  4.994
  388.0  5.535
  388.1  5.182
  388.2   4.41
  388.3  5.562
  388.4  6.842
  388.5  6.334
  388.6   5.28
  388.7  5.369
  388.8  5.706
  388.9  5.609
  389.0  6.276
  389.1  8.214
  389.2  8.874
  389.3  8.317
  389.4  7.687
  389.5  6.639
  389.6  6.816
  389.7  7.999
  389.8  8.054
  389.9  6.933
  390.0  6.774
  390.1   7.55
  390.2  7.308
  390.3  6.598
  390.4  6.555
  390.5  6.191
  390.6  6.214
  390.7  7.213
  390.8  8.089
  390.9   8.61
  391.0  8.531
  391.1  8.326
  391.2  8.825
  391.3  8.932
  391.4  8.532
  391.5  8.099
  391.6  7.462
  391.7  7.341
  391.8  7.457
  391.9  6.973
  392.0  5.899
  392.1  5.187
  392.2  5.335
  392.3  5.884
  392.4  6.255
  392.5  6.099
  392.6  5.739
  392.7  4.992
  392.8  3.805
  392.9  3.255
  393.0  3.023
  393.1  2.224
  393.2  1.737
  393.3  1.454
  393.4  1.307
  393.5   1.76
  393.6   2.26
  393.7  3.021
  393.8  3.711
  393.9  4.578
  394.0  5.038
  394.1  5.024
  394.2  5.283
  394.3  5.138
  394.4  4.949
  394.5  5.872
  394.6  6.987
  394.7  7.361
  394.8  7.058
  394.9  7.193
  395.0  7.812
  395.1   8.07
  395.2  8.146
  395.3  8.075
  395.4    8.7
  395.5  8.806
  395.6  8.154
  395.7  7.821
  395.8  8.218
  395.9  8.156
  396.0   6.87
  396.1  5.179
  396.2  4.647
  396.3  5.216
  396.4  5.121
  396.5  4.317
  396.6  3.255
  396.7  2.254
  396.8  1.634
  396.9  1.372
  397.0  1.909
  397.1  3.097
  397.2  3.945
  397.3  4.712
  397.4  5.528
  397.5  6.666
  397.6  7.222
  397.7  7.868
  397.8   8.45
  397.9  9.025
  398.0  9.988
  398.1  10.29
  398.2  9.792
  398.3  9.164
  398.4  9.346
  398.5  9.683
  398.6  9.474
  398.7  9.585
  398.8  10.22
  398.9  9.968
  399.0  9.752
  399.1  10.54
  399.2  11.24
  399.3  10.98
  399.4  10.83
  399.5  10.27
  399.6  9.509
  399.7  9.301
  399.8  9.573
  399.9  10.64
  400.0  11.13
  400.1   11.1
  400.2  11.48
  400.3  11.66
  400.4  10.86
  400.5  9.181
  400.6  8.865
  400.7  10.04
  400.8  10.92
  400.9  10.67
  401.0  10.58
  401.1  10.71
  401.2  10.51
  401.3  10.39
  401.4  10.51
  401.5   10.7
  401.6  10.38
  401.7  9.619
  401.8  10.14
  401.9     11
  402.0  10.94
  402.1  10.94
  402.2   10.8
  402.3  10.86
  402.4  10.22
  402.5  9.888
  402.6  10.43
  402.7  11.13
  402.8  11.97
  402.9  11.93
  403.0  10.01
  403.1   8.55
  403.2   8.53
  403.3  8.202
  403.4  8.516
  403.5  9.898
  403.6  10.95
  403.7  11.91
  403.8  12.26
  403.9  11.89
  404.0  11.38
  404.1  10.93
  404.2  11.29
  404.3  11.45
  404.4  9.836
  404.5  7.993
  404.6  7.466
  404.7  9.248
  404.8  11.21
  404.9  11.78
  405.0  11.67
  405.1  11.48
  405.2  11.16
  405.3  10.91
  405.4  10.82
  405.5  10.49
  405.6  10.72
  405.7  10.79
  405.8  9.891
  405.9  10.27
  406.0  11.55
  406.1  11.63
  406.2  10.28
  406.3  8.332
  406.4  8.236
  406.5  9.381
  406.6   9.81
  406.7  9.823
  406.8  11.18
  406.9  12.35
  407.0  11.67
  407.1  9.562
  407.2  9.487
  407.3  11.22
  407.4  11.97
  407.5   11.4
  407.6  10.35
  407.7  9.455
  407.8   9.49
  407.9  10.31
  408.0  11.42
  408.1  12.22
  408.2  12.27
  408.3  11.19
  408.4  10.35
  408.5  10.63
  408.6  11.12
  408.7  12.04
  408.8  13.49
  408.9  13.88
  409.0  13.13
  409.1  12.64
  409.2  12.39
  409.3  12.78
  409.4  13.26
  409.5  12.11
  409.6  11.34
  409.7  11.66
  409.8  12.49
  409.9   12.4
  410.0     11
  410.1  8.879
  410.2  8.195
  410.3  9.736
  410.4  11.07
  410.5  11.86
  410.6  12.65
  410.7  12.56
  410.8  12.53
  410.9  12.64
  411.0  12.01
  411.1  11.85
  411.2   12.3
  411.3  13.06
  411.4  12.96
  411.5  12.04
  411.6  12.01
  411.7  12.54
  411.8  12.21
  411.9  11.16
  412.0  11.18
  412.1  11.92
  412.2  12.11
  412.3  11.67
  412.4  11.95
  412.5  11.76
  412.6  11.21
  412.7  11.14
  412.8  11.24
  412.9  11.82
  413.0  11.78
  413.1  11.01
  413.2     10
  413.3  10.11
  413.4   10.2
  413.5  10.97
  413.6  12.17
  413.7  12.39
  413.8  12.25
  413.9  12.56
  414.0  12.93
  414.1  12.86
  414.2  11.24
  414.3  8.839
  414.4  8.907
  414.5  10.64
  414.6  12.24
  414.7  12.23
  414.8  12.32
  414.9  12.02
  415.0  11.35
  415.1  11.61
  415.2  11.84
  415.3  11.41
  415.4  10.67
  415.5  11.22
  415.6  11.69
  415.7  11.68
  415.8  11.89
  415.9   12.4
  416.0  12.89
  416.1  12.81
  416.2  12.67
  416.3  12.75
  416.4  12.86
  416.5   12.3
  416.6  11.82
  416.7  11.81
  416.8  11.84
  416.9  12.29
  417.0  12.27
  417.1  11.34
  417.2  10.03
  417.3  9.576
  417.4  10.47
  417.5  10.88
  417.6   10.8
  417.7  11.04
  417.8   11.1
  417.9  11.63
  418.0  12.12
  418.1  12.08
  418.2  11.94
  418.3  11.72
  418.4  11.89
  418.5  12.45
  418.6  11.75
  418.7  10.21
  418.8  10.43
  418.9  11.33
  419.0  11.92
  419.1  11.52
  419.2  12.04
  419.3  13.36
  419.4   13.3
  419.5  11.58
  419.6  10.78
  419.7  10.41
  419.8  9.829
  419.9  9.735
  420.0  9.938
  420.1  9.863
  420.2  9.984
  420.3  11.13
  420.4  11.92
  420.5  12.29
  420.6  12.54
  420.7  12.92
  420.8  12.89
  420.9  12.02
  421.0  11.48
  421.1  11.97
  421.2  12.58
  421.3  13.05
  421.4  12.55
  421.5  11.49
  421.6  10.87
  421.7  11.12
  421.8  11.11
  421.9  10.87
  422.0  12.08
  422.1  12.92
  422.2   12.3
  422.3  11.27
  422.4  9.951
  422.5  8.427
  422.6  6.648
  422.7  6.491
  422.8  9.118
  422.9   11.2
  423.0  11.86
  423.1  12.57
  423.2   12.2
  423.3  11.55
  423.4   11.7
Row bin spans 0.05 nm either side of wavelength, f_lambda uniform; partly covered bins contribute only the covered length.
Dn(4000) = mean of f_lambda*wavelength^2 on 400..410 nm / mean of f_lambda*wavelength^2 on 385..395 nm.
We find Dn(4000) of 1.94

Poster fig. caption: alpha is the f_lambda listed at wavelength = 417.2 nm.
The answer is 10.03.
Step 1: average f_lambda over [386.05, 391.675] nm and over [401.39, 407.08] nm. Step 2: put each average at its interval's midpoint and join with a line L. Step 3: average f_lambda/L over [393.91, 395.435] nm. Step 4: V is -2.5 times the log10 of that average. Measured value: 0.23 mag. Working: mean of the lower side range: 6.76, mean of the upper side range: 10.5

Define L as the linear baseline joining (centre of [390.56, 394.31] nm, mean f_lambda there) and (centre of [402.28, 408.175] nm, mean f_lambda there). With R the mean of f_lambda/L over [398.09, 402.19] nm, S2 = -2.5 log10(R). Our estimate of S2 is -0.21 mag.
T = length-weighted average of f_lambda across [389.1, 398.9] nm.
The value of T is 6.4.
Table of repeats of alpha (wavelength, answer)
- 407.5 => 11.4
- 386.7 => 7.284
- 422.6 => 6.648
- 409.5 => 12.11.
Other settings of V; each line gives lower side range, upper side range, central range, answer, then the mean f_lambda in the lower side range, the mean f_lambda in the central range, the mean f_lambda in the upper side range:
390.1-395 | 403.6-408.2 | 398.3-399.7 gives -0.23 mag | 5.76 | 10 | 10.6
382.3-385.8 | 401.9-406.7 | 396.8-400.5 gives 0.04 mag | 5.16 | 8.69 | 10.4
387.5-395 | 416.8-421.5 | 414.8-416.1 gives -0.10 mag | 6.03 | 11.8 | 11.5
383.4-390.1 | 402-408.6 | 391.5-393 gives 0.26 mag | 6.07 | 5.82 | 10.5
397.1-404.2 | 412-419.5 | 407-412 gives -0.07 mag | 9.91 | 11.6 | 11.6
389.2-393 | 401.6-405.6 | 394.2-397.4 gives 0.38 mag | 6.91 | 5.8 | 10.5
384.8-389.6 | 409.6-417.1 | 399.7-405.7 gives -0.12 mag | 6.14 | 10.5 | 11.7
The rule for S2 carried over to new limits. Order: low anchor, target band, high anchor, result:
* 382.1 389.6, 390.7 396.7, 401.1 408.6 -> 0.27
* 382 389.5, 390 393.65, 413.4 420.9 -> 0.14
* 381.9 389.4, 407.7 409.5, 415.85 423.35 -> -0.24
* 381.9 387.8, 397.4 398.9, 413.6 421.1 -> -0.13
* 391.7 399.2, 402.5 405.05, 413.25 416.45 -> -0.22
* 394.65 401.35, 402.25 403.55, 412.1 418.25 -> -0.10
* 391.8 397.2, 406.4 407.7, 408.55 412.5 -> -0.01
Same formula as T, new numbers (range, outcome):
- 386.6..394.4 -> 5.97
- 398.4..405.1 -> 10.4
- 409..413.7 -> 11.7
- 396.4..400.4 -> 8.12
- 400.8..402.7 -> 10.5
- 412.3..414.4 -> 11.4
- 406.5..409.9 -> 11.5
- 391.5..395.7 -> 5.53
